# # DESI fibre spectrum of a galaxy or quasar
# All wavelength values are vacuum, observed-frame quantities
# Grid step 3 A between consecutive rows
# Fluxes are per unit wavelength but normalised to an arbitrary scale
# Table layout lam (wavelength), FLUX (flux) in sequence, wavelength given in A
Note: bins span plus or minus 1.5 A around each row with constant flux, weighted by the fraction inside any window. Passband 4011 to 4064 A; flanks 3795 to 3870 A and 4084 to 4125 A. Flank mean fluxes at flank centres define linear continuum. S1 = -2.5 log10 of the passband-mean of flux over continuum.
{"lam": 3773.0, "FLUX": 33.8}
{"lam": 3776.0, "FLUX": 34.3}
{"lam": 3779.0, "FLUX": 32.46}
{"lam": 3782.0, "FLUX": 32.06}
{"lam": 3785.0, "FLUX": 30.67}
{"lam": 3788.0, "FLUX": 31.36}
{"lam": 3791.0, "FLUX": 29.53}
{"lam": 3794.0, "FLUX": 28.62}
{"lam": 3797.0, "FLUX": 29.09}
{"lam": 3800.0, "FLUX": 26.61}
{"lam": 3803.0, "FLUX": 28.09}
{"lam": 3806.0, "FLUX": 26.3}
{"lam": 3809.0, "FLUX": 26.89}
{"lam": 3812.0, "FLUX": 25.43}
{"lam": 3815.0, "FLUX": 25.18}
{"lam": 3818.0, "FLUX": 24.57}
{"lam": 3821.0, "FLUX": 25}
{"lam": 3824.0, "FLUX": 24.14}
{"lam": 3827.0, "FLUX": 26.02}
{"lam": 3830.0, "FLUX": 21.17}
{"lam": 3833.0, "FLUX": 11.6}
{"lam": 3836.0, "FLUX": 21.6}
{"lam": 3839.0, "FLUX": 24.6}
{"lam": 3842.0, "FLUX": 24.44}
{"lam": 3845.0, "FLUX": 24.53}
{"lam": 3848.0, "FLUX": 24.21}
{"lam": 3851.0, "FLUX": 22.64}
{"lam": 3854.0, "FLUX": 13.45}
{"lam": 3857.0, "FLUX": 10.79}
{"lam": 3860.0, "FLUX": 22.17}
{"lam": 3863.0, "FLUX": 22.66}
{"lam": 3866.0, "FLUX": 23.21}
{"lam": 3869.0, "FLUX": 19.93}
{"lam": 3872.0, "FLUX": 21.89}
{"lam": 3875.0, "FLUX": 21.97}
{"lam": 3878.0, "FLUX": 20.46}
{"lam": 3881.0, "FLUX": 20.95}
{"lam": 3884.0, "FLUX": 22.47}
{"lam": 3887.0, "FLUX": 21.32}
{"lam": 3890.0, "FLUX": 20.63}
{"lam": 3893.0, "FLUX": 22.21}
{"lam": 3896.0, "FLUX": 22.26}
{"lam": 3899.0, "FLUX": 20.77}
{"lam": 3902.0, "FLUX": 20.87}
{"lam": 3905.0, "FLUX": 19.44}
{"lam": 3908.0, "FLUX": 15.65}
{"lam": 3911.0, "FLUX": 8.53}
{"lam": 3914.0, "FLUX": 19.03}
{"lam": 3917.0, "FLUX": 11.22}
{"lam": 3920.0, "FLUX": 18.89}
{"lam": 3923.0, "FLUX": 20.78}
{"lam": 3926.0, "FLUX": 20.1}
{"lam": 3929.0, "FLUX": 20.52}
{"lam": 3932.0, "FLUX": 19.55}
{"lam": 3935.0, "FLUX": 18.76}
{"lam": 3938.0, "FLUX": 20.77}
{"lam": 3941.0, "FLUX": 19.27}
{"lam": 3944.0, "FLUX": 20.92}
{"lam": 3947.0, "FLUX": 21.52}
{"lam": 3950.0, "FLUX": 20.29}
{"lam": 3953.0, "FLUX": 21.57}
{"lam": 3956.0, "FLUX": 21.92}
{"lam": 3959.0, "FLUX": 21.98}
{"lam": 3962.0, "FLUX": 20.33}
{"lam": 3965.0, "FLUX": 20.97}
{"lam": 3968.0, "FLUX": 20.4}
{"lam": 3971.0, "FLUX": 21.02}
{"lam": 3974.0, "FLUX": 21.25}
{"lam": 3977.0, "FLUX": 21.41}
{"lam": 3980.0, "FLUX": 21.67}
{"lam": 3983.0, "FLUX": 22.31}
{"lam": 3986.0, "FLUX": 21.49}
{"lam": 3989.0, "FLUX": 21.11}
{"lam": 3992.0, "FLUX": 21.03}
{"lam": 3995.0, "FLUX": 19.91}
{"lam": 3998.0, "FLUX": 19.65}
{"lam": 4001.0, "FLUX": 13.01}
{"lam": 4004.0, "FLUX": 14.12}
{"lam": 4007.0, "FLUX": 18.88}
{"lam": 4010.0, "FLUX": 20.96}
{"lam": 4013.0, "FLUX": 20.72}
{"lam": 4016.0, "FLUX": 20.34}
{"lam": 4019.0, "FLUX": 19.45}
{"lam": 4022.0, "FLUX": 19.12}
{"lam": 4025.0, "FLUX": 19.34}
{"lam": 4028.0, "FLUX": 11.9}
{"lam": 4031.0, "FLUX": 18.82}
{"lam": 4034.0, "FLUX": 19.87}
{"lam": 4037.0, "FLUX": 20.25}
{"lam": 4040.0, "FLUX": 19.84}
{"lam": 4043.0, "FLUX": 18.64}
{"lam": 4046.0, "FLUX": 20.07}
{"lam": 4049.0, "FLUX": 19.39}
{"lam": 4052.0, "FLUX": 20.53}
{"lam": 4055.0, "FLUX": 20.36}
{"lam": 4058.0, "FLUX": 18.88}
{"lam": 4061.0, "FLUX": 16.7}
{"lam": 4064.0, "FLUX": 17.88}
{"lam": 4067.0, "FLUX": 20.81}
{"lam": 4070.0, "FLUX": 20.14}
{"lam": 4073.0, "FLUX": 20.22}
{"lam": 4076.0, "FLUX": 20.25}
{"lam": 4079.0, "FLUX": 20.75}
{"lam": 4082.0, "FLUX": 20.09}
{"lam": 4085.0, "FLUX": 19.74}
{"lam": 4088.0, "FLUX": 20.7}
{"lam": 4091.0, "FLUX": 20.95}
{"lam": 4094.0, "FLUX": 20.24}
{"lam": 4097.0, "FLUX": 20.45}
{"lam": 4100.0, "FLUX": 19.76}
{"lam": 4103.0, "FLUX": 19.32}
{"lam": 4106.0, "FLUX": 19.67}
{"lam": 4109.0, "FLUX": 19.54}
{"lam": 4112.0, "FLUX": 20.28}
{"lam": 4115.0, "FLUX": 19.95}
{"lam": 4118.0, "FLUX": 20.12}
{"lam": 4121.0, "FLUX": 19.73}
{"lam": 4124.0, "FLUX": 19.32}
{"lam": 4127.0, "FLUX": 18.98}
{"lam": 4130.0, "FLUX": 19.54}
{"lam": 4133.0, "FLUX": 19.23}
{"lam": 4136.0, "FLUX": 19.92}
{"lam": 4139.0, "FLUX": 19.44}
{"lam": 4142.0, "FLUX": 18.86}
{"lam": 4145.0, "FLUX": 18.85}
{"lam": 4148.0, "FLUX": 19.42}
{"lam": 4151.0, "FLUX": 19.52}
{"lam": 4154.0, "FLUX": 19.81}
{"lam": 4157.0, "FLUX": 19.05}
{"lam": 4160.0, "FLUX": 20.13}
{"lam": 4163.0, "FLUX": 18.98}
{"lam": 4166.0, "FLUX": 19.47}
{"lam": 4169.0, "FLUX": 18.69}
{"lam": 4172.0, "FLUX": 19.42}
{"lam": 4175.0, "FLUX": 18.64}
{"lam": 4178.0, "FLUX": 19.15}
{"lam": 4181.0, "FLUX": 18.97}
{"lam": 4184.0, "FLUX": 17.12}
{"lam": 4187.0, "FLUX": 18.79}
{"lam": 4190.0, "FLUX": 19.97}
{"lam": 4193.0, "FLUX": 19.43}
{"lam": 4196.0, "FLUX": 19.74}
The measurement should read 0.09 mag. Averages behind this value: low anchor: 23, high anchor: 20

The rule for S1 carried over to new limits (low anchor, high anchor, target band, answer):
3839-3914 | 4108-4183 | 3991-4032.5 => 0.087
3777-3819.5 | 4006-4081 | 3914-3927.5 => 0.314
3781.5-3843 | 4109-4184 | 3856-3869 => 0.229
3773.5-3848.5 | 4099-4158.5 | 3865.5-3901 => 0.161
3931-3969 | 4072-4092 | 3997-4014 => 0.158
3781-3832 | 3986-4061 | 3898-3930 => 0.283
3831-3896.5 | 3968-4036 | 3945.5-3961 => -0.077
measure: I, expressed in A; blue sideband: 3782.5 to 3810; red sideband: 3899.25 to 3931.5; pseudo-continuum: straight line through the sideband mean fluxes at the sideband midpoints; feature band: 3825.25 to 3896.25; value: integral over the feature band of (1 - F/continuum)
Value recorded 4.6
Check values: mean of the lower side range 28.7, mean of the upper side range 17.7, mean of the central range 21.1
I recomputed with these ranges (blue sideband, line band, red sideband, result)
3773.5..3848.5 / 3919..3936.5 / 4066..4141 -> 2.99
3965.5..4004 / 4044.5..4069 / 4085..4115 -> 0.92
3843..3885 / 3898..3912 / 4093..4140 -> 2.33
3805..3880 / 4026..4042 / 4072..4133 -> 1.83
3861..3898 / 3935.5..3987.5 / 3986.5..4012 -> -3.79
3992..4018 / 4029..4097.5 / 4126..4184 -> -3.23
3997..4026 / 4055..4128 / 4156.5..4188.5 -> -4.10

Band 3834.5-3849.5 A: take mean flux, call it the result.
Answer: 23.9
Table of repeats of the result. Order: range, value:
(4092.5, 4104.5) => 19.9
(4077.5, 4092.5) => 20.4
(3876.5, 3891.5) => 21.2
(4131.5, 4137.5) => 19.6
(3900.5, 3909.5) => 18.7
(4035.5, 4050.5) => 19.6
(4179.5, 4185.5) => 18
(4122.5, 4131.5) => 19.3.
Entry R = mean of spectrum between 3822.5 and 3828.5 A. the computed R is 25.1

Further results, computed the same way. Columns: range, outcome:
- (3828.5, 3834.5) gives 16.4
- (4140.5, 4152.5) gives 19.2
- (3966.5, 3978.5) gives 21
